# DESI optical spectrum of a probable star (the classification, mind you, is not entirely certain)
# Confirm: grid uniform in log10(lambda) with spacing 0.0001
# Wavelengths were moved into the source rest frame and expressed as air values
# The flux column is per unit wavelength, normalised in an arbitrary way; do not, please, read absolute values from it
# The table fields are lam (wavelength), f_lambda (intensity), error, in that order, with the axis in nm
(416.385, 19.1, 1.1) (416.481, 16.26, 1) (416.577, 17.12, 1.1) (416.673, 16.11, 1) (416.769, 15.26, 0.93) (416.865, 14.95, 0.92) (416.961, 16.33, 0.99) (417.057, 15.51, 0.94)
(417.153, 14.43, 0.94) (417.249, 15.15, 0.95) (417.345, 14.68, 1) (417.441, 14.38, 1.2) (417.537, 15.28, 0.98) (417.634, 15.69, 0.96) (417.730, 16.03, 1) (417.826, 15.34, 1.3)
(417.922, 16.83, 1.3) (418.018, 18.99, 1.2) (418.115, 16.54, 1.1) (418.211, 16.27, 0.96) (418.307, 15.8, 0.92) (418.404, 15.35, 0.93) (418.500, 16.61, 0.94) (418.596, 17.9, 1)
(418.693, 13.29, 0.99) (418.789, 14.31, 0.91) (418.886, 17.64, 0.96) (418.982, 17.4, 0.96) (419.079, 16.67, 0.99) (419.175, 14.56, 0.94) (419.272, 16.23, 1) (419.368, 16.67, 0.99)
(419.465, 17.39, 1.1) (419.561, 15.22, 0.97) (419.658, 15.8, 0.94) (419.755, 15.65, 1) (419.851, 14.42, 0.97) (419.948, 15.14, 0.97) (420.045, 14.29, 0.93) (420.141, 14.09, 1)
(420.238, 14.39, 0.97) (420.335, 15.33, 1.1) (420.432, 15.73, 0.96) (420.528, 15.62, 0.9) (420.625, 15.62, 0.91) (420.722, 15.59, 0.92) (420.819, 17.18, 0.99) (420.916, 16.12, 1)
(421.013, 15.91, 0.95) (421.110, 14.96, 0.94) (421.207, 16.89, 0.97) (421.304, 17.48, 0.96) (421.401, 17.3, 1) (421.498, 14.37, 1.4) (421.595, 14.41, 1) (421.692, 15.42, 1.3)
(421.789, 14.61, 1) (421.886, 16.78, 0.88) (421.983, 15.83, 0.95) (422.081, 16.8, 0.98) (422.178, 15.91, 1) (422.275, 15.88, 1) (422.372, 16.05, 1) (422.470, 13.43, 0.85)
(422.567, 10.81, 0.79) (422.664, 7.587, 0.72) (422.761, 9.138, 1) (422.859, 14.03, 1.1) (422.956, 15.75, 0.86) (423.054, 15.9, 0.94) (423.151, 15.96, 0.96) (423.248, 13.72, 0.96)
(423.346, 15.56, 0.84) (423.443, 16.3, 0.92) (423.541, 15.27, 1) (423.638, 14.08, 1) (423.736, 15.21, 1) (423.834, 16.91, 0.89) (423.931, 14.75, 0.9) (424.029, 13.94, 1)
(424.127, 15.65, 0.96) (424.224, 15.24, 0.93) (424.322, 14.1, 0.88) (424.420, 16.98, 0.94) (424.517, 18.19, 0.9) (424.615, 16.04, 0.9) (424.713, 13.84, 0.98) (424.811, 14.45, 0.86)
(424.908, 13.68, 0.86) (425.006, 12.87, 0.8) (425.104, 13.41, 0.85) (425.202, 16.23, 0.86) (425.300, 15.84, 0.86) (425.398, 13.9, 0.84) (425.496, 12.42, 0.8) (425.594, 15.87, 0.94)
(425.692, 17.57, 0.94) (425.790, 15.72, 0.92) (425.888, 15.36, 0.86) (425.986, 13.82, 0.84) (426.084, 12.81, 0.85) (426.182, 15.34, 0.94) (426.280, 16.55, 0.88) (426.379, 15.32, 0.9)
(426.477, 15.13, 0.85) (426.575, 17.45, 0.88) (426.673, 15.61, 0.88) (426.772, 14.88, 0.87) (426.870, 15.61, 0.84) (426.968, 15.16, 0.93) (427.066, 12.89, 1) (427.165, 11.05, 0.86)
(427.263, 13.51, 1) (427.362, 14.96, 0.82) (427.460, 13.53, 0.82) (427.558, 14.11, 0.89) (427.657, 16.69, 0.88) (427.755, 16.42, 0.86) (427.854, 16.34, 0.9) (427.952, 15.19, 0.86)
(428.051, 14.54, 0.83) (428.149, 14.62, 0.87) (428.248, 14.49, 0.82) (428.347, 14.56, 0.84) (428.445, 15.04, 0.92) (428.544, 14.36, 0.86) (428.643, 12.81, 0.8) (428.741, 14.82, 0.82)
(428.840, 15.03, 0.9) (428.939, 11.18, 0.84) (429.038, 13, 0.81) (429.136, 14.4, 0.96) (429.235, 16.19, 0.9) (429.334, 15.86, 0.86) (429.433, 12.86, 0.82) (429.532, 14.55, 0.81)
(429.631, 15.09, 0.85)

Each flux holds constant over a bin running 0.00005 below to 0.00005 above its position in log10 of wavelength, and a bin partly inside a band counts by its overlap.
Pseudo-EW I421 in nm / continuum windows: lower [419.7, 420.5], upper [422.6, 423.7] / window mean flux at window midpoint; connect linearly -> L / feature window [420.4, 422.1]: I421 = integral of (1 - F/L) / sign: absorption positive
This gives -0.161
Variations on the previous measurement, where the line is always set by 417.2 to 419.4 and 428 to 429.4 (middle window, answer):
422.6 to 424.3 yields 0.09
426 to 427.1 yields -0.04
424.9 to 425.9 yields 0.00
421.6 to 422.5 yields -0.01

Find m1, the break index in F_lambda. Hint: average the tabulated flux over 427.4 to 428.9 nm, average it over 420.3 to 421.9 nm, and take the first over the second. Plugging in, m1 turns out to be 0.9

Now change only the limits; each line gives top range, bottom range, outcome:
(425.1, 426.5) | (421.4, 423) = 1.06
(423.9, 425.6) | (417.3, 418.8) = 0.93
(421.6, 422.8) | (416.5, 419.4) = 0.88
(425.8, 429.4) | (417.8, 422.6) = 0.93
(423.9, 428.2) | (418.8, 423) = 0.98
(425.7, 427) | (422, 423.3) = 1.10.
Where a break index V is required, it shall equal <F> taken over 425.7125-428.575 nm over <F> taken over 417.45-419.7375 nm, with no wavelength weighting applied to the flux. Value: 0.92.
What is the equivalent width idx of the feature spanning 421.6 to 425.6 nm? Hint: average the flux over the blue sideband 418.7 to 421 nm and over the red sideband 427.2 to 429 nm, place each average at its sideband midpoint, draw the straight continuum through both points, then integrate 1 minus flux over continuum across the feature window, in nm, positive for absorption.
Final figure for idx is 0.11 nm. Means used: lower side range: 15.7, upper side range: 14.5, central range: 14.7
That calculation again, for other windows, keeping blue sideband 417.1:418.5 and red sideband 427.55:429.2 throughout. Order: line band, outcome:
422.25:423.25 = 0.12 nm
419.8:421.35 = -0.01 nm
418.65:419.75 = -0.02 nm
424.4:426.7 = -0.04 nm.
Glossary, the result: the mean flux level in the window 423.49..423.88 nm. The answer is 15.3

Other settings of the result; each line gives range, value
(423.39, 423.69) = 15.2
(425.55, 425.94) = 16.1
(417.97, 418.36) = 16.9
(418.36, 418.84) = 15.5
